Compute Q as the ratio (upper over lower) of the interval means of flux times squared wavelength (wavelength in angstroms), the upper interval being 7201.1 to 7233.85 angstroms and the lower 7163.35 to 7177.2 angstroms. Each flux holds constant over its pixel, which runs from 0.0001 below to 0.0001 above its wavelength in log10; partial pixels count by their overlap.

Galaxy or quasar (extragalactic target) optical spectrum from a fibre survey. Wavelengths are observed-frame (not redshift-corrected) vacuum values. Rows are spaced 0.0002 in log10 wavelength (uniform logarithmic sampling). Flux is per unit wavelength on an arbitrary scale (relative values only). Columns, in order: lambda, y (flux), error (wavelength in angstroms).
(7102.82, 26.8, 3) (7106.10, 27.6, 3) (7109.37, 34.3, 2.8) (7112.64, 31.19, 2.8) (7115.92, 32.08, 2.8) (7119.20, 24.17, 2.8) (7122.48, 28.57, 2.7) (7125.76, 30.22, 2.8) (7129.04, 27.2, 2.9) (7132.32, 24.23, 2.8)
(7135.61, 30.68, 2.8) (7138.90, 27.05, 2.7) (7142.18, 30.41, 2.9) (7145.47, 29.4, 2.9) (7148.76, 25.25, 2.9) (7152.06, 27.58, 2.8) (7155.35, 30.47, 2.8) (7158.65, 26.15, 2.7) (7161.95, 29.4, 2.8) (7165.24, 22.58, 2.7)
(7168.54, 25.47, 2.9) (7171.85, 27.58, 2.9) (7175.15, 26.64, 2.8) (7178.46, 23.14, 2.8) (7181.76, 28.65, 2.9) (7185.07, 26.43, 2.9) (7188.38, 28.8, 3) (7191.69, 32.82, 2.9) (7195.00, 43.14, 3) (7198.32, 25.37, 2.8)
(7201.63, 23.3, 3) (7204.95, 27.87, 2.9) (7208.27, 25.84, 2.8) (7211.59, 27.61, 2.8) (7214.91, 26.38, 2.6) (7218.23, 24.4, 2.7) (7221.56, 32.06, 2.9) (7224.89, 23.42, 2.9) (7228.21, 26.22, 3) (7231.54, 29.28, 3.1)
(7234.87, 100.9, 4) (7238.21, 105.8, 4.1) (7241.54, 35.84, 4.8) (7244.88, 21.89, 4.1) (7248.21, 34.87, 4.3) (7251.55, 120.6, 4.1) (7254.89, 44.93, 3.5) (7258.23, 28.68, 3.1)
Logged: 1.12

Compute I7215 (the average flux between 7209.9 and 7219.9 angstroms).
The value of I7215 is 26.1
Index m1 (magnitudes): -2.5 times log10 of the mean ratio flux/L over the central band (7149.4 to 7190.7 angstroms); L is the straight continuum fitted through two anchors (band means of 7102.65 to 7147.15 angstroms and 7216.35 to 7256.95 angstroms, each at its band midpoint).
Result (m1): 0.349 mag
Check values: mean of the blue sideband 28.9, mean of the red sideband 49.7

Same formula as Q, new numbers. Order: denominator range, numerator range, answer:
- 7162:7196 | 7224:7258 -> 1.94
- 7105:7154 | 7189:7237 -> 1.22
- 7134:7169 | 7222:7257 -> 1.97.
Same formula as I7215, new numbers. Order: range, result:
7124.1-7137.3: 28.1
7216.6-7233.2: 27.1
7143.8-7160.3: 27.8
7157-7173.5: 26.2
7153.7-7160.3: 28.3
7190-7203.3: 31.1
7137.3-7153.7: 27.9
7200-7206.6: 25.6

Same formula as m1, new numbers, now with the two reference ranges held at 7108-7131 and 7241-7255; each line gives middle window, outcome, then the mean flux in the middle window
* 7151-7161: 0.277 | 28.2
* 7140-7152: 0.219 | 28.2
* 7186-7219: 0.489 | 28.6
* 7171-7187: 0.467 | 26.5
